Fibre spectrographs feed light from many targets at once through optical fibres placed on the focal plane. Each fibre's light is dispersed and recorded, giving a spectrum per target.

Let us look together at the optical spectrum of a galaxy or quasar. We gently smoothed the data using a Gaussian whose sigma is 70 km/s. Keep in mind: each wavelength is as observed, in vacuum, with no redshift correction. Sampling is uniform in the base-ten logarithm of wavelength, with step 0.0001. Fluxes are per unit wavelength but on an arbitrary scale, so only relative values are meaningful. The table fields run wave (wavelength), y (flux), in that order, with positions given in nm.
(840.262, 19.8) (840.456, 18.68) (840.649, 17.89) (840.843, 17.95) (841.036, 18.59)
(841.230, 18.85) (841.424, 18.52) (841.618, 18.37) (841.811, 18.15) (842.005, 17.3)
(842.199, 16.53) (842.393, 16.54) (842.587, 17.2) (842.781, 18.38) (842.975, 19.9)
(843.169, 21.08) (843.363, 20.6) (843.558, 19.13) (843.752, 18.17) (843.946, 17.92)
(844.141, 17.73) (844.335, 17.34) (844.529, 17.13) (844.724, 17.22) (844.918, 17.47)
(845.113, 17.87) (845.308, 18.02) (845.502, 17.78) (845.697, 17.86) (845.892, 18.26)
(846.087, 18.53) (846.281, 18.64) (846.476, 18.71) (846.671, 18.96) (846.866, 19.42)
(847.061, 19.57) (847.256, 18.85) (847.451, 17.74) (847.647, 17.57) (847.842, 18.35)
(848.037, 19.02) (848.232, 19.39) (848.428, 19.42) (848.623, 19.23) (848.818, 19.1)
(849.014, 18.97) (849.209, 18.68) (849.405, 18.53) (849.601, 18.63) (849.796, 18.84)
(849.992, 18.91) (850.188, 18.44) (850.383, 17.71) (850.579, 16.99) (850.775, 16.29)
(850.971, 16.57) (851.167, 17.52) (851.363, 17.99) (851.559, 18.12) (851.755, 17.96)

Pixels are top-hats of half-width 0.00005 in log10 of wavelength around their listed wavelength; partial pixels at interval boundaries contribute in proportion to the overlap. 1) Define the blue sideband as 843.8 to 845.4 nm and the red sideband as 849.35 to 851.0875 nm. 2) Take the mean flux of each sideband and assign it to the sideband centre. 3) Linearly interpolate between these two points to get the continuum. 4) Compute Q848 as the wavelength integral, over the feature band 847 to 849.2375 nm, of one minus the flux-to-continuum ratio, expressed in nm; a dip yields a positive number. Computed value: -0.13 nm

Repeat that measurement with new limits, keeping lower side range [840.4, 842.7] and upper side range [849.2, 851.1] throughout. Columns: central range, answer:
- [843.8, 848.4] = -0.091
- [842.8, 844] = -0.105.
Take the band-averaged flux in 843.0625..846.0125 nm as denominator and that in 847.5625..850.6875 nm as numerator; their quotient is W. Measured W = 1.02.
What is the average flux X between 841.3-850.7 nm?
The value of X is 18.4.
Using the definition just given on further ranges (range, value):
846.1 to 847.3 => 19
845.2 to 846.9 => 18.4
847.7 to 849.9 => 18.9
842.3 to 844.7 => 18.4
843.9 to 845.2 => 17.5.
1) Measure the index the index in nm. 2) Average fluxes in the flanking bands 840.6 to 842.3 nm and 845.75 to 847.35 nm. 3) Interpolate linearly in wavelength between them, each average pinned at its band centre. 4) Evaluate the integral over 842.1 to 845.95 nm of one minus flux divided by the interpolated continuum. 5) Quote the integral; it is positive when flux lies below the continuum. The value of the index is 0.07 nm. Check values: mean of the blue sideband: 18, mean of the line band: 18.1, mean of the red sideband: 18.8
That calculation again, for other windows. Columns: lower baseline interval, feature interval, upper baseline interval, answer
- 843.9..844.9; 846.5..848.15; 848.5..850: -0.04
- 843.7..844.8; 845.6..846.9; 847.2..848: -0.05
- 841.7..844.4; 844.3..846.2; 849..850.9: 0.05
